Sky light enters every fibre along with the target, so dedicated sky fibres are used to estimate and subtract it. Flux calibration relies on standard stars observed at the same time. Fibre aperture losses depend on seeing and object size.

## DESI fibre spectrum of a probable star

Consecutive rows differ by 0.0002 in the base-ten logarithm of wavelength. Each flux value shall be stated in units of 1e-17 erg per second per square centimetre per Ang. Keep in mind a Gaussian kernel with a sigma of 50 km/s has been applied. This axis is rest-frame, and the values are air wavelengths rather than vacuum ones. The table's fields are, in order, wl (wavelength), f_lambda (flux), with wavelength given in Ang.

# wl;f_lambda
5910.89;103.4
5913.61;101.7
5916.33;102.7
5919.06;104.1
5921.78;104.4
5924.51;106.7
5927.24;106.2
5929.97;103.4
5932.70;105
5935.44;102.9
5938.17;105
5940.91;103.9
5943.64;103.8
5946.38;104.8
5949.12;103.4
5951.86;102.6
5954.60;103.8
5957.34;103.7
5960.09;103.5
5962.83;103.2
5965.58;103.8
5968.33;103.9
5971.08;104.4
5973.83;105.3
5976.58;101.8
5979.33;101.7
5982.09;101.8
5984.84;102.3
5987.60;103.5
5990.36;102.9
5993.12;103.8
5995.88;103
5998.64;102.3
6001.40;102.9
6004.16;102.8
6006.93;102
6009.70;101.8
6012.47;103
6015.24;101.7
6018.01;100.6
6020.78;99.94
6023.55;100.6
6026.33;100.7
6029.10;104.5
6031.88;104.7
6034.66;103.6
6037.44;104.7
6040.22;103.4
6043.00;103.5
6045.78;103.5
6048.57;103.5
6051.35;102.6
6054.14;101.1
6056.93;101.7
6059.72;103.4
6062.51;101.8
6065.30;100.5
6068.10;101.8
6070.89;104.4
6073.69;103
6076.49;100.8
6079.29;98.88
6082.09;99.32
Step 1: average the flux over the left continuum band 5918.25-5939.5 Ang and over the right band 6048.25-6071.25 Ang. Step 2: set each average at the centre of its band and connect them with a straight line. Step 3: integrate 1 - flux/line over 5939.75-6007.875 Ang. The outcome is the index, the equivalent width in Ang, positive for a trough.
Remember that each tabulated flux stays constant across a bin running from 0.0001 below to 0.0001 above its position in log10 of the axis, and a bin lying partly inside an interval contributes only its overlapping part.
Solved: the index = 0.41 Ang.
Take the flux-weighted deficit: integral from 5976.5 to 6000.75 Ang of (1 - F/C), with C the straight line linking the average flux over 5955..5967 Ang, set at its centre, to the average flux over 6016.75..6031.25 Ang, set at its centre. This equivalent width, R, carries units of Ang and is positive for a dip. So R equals 0.00 Ang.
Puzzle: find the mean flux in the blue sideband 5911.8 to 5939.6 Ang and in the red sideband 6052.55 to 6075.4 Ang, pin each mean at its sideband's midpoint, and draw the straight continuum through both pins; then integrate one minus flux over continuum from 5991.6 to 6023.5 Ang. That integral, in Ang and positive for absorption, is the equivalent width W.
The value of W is 0.3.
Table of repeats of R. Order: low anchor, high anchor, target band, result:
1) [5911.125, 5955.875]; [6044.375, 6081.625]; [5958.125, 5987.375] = 0.1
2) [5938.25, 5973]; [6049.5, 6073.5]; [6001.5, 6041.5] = 0.1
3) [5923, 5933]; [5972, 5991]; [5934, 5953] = 0.1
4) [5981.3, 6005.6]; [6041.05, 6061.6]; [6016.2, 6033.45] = 0.2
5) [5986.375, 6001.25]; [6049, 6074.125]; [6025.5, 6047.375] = -0.2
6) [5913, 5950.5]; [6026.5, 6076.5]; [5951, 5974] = 0.0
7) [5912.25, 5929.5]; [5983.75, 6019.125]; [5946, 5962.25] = 0.0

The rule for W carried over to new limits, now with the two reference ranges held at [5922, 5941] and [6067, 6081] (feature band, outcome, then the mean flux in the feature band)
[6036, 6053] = -0.19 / 104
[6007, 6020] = 0.16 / 102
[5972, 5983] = 0.10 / 103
